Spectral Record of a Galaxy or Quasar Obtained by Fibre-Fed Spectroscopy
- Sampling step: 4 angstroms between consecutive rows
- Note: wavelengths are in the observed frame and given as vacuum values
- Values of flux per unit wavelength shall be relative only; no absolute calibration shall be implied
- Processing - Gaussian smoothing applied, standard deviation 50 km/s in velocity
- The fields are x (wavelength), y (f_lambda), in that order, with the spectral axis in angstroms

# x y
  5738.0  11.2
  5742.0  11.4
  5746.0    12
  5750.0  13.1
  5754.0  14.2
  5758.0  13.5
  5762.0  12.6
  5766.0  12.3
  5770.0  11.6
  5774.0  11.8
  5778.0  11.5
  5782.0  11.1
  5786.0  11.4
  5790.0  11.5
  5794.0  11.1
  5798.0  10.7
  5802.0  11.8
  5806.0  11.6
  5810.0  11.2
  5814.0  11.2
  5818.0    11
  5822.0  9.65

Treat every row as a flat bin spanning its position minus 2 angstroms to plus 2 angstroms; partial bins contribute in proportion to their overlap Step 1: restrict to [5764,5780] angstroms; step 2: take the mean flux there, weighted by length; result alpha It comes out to 11.8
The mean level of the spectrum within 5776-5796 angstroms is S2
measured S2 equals 11.3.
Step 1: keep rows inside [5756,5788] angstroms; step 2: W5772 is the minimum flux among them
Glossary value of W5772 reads 11.1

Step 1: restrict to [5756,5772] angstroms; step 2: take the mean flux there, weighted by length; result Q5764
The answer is 12.5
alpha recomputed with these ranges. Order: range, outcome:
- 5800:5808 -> 11.7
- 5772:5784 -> 11.5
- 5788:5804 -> 11.3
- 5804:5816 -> 11.3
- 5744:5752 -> 12.6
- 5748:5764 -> 13.3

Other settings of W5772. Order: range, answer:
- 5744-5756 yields 12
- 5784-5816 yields 10.7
